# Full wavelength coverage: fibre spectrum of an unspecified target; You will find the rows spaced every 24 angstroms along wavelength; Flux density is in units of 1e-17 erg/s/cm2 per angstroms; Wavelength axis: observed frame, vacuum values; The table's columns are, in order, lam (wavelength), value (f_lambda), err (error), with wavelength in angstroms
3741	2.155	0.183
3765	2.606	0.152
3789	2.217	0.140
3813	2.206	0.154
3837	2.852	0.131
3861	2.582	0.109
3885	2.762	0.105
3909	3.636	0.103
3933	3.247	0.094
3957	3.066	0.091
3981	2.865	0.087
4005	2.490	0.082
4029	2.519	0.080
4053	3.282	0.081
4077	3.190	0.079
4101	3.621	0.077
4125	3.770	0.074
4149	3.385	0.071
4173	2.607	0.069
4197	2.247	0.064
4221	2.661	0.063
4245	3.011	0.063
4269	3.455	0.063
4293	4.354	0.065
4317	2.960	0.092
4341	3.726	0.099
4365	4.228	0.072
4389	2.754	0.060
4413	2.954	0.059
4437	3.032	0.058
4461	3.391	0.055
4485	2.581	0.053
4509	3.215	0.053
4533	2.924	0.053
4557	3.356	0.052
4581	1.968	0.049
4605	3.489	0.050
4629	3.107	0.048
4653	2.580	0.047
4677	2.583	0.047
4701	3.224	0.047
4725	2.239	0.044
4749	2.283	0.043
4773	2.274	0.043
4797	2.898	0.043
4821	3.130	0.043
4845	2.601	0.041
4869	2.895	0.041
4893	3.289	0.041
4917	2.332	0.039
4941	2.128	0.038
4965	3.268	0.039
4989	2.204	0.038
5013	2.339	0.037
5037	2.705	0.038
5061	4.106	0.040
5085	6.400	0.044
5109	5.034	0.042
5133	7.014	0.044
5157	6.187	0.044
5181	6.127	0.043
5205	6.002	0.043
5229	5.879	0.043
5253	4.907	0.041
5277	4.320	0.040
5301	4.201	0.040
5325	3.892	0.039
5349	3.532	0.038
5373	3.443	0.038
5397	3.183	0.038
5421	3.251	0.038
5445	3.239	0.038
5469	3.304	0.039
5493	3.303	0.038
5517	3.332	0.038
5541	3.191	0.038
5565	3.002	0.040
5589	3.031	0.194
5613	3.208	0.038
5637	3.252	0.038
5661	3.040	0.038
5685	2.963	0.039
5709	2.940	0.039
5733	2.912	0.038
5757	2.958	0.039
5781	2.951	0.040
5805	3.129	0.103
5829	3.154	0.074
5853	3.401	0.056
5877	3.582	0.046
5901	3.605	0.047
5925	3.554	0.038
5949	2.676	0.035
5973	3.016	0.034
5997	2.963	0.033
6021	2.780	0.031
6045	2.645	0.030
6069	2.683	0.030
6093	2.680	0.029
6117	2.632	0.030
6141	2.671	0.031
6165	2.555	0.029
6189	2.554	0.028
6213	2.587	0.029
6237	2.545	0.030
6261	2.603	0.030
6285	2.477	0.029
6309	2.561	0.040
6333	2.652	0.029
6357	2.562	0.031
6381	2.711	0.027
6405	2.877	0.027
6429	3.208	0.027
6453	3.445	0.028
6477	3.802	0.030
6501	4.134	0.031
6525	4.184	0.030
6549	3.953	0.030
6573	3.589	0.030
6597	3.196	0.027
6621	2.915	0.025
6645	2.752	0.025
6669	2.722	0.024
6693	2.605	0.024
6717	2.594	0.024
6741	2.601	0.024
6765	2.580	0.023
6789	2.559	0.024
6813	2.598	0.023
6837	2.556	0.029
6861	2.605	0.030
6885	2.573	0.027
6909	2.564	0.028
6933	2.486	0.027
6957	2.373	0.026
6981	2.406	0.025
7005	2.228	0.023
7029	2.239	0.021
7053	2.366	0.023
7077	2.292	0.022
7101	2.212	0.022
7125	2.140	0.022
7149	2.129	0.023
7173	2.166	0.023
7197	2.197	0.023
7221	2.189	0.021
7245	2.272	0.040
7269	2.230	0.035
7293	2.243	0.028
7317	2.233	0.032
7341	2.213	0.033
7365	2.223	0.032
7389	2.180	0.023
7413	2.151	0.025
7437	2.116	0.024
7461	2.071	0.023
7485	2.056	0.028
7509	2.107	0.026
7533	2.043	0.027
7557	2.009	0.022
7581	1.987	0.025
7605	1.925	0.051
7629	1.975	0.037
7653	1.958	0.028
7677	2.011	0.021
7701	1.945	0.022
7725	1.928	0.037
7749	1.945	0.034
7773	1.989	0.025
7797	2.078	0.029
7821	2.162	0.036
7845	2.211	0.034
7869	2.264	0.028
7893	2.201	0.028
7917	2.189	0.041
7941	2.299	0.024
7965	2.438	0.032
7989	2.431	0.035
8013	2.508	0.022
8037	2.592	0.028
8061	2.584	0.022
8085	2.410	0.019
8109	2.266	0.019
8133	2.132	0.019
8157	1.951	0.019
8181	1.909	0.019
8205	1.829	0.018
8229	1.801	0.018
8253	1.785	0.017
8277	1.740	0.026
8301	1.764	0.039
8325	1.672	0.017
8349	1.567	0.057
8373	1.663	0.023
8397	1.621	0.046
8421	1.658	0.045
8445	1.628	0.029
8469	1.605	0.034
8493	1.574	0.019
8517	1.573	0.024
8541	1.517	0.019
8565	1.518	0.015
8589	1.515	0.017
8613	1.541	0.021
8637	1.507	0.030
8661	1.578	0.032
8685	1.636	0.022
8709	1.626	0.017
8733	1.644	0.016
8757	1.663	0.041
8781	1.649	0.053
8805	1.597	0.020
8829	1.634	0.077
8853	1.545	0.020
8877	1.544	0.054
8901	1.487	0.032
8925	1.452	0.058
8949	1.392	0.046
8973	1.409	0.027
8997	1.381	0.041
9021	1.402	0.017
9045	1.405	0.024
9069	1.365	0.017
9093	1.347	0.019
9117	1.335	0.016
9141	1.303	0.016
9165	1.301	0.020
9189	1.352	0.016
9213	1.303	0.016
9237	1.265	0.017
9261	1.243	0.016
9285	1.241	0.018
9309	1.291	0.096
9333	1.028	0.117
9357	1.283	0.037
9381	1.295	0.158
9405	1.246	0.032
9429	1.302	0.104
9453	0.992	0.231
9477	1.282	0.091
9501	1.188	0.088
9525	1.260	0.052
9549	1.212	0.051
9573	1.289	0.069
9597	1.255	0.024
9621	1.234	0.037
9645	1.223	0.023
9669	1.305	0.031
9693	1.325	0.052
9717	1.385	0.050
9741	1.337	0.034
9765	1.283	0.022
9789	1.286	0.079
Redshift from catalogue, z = 3.21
